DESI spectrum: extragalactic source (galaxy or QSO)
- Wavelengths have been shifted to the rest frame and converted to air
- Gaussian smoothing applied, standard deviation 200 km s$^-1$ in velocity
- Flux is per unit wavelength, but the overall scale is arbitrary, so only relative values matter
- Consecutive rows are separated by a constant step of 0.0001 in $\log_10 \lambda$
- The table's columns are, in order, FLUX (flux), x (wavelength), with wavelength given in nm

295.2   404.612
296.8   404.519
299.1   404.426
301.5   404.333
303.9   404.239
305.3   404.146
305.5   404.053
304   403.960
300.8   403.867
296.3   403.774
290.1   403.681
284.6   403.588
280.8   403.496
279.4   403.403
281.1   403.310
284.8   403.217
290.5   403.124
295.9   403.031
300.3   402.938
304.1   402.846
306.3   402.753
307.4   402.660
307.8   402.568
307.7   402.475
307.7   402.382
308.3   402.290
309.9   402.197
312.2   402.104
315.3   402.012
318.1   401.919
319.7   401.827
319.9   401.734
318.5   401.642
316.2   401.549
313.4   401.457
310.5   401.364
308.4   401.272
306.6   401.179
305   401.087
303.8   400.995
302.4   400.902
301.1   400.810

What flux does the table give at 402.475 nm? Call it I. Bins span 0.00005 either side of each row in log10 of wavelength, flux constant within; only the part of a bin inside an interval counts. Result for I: 307.7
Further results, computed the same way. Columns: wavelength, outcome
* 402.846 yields 304.1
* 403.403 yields 279.4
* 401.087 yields 305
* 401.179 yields 306.6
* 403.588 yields 284.6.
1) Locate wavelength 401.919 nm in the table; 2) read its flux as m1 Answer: 318.1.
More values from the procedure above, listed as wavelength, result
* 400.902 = 302.4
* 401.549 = 316.2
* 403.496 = 280.8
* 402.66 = 307.4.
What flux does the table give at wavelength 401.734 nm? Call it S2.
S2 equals 319.9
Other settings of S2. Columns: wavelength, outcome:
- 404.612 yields 295.2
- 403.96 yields 304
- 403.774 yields 296.3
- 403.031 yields 295.9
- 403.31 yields 281.1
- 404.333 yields 301.5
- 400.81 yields 301.1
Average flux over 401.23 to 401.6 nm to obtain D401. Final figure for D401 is 312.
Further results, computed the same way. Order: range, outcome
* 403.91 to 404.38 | 304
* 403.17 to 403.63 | 282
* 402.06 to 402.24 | 310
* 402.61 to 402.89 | 306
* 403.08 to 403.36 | 285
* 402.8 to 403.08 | 300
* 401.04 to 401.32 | 307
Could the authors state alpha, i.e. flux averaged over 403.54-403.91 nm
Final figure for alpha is 293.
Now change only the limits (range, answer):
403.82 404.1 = 303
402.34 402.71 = 307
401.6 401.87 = 319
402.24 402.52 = 308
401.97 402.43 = 311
